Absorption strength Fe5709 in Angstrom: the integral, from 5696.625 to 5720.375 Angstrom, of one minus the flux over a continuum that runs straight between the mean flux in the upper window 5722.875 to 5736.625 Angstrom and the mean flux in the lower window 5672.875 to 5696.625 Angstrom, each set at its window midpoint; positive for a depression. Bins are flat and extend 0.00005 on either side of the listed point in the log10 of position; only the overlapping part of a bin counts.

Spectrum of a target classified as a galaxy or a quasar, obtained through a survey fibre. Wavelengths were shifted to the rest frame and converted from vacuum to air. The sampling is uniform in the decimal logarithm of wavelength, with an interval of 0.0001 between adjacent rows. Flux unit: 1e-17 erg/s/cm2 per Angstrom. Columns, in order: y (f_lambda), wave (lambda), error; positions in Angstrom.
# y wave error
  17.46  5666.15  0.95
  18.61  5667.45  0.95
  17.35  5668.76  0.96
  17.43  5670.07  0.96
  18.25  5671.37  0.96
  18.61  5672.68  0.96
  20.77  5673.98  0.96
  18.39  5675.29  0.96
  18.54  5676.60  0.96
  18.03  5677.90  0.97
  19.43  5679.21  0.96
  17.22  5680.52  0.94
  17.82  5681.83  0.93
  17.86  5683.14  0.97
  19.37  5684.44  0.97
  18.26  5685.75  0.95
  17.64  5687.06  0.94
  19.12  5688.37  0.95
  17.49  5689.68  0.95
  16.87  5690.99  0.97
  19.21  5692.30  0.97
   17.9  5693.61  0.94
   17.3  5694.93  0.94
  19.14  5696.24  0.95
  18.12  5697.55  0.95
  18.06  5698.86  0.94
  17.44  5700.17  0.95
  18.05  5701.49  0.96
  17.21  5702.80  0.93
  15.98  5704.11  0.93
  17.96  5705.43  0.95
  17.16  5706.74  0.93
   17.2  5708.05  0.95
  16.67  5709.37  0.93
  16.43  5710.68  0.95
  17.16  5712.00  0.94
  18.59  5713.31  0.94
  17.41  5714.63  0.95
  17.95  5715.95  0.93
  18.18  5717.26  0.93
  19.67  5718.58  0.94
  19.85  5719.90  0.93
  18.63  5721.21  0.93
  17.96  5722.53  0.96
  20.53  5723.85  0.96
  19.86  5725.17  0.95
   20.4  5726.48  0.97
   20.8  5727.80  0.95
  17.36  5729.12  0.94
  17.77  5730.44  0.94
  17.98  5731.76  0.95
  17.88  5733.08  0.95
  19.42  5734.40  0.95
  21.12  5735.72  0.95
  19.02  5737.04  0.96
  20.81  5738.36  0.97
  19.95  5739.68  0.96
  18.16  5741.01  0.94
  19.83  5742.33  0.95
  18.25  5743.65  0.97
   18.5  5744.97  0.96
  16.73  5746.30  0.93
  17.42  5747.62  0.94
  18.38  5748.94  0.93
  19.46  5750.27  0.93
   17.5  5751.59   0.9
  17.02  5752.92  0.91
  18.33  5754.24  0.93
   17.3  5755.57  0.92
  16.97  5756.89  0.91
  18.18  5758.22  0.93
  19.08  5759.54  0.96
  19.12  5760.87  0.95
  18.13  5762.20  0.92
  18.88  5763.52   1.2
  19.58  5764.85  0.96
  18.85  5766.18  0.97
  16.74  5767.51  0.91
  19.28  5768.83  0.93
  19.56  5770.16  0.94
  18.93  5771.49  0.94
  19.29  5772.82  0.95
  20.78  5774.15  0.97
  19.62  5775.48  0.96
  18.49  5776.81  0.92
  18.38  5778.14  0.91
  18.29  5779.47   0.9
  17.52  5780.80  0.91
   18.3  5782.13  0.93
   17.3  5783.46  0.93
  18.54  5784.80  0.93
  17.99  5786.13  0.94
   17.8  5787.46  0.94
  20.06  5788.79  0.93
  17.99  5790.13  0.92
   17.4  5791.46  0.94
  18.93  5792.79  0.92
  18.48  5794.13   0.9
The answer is 1.4 Angstrom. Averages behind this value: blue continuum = 18.3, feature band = 17.7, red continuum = 19.3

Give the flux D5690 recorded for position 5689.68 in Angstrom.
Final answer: 17.49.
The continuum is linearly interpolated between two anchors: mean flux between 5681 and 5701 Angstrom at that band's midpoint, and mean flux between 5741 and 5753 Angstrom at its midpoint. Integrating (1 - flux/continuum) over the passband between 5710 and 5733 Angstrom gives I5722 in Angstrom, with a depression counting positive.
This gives -0.58 Angstrom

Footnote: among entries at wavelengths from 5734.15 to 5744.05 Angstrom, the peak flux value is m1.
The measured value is 21.12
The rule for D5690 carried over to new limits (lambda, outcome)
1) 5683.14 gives 17.86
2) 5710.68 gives 16.43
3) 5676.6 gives 18.54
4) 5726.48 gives 20.4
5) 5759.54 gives 19.08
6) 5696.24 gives 19.14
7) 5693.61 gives 17.9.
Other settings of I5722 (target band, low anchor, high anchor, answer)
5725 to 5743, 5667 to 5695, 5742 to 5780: -0.85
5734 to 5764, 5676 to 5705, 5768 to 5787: -0.17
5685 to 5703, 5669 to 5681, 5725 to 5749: 0.59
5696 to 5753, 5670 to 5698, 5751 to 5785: -0.01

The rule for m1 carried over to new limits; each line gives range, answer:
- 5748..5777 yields 20.78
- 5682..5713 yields 19.37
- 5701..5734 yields 20.8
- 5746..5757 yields 19.46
